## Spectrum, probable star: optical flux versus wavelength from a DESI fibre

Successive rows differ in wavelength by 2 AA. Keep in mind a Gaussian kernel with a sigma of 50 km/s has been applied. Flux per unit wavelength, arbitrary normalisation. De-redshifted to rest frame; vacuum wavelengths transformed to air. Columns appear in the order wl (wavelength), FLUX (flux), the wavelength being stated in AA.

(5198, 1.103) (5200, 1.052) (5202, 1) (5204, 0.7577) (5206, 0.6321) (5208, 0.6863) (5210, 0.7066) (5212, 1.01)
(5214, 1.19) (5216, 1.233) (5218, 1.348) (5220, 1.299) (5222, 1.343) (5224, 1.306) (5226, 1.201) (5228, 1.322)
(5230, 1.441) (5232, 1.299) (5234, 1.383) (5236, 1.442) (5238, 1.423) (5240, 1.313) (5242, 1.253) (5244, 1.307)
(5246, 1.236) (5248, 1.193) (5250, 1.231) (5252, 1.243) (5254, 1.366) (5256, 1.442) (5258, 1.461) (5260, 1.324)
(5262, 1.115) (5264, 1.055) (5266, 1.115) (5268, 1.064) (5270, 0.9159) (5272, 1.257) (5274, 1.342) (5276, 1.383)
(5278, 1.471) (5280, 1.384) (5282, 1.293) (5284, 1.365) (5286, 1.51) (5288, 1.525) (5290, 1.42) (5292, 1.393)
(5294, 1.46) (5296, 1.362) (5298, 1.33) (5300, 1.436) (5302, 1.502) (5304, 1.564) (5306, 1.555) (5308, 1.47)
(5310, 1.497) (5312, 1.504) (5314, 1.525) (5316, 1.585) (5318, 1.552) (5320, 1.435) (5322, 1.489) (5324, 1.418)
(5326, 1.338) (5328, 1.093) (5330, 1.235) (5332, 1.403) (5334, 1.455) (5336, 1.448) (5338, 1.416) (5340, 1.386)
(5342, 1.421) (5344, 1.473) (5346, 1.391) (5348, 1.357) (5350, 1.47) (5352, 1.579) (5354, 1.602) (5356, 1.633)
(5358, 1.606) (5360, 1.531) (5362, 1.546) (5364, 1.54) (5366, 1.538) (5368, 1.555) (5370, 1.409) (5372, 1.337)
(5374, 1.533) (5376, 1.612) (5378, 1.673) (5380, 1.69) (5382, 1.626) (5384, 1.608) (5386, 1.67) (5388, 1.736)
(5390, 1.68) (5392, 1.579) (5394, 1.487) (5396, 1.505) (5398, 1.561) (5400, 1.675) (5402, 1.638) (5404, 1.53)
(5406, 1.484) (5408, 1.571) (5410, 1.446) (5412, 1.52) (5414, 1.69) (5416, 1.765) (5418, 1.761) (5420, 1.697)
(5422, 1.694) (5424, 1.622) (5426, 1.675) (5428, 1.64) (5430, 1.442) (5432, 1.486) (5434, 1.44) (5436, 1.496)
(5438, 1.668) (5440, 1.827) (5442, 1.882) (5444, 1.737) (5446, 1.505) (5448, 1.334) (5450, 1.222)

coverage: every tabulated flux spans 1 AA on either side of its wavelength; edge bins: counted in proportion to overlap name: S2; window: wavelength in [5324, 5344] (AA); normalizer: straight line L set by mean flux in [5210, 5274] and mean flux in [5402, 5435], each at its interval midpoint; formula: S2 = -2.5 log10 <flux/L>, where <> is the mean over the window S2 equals 0.05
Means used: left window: 1.25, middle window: 1.36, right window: 1.59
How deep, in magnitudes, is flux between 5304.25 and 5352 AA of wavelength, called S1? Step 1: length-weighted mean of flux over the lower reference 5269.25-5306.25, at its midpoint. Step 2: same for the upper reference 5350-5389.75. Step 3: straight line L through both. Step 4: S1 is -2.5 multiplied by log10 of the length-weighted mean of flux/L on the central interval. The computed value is 0.035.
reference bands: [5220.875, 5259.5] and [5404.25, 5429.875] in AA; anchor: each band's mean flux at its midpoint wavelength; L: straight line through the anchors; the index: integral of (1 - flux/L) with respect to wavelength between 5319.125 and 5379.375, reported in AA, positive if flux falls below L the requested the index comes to 1.7 AA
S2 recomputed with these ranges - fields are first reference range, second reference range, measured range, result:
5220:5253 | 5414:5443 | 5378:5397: -0.03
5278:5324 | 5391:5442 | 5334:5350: 0.07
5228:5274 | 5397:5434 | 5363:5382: -0.02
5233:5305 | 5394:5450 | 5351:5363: -0.07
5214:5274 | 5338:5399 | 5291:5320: -0.05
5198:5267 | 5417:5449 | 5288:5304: -0.08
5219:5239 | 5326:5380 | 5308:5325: -0.05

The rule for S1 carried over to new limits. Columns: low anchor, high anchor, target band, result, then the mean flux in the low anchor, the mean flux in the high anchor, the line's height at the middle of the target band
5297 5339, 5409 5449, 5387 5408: -0.01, 1.44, 1.62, 1.57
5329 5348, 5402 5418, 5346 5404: -0.05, 1.4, 1.59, 1.5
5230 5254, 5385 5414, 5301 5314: -0.07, 1.31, 1.58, 1.42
